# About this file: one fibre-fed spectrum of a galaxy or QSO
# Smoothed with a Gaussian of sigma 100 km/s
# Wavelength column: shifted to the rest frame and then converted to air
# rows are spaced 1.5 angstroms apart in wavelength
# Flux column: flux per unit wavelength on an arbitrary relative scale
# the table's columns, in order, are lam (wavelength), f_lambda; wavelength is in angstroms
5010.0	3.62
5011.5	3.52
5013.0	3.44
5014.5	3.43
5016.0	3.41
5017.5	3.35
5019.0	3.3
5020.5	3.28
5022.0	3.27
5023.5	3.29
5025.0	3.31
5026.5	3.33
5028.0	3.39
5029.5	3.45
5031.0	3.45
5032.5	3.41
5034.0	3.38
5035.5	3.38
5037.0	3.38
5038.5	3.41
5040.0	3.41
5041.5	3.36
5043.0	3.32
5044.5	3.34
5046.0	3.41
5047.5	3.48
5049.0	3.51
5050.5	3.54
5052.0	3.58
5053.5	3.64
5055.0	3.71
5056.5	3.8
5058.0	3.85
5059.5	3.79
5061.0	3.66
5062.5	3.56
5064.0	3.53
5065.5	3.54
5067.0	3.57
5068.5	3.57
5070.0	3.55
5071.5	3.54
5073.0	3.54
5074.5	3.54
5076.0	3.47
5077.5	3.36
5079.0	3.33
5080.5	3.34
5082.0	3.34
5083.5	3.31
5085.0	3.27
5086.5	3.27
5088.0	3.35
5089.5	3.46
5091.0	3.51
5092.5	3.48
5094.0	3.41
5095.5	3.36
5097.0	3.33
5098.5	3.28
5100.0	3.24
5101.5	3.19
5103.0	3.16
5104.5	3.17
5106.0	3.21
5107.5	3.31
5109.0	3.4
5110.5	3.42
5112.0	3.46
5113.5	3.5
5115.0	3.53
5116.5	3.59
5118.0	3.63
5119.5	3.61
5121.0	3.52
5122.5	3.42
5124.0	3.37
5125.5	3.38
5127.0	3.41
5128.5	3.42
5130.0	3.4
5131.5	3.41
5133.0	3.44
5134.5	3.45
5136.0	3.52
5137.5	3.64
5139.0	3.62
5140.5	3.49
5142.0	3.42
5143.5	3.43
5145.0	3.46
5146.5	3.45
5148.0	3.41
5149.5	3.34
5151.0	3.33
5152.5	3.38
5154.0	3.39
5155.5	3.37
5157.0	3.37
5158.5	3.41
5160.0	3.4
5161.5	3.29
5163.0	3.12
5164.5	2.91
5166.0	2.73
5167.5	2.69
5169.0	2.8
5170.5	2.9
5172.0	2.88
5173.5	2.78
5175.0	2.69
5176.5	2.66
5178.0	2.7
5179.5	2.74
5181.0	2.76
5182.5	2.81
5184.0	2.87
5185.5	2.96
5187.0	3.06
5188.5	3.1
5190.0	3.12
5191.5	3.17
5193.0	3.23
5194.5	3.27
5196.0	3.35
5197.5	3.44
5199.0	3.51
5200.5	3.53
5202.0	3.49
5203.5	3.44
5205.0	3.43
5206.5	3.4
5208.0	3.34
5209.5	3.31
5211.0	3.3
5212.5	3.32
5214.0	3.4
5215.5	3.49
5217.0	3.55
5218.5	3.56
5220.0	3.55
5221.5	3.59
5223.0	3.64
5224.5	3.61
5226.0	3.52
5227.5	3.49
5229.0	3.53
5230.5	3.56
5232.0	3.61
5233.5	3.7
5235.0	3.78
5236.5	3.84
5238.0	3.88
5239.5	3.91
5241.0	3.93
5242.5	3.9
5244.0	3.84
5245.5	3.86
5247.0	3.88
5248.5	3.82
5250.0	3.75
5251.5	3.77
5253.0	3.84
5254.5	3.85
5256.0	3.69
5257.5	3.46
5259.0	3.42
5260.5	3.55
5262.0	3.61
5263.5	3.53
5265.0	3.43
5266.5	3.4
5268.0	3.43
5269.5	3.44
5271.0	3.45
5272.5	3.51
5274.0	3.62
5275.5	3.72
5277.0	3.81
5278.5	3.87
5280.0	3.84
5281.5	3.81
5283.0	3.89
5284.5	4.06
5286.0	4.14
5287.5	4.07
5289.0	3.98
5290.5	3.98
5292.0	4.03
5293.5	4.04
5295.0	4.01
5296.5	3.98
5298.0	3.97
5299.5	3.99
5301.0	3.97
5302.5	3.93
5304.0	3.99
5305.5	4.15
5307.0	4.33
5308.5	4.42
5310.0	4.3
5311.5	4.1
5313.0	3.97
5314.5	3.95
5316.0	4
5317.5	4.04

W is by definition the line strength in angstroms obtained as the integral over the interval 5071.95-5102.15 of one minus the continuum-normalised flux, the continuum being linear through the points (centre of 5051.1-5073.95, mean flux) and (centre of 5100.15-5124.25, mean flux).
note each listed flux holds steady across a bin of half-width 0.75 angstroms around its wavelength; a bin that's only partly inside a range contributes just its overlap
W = 1.25 angstroms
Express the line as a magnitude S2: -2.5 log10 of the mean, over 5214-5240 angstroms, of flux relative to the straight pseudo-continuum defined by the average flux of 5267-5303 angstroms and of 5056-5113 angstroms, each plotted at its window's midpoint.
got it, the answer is 0.031 mag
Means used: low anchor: 3.43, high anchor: 3.85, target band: 3.63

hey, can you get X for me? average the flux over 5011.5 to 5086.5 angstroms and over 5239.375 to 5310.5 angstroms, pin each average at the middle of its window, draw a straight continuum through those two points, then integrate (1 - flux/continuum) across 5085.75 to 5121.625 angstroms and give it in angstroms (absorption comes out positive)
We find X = 1.59 angstroms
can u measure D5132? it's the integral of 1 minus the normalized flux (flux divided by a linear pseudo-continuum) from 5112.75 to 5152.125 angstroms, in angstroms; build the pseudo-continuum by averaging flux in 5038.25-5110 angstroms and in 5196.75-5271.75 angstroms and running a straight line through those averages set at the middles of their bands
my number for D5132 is 0.3 angstroms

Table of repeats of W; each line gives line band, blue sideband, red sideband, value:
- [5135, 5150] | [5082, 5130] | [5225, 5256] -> 0.0 angstroms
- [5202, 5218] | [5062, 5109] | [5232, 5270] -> 1.0 angstroms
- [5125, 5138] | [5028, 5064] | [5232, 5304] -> 0.6 angstroms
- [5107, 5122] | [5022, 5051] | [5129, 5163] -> -0.4 angstroms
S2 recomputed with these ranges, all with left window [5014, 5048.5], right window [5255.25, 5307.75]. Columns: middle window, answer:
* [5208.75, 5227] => 0.06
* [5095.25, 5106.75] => 0.08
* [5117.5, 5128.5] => 0.02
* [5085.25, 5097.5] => 0.03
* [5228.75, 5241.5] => -0.01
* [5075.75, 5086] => 0.04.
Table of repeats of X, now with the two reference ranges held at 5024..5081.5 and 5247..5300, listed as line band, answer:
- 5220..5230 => 0.39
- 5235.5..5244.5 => -0.38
